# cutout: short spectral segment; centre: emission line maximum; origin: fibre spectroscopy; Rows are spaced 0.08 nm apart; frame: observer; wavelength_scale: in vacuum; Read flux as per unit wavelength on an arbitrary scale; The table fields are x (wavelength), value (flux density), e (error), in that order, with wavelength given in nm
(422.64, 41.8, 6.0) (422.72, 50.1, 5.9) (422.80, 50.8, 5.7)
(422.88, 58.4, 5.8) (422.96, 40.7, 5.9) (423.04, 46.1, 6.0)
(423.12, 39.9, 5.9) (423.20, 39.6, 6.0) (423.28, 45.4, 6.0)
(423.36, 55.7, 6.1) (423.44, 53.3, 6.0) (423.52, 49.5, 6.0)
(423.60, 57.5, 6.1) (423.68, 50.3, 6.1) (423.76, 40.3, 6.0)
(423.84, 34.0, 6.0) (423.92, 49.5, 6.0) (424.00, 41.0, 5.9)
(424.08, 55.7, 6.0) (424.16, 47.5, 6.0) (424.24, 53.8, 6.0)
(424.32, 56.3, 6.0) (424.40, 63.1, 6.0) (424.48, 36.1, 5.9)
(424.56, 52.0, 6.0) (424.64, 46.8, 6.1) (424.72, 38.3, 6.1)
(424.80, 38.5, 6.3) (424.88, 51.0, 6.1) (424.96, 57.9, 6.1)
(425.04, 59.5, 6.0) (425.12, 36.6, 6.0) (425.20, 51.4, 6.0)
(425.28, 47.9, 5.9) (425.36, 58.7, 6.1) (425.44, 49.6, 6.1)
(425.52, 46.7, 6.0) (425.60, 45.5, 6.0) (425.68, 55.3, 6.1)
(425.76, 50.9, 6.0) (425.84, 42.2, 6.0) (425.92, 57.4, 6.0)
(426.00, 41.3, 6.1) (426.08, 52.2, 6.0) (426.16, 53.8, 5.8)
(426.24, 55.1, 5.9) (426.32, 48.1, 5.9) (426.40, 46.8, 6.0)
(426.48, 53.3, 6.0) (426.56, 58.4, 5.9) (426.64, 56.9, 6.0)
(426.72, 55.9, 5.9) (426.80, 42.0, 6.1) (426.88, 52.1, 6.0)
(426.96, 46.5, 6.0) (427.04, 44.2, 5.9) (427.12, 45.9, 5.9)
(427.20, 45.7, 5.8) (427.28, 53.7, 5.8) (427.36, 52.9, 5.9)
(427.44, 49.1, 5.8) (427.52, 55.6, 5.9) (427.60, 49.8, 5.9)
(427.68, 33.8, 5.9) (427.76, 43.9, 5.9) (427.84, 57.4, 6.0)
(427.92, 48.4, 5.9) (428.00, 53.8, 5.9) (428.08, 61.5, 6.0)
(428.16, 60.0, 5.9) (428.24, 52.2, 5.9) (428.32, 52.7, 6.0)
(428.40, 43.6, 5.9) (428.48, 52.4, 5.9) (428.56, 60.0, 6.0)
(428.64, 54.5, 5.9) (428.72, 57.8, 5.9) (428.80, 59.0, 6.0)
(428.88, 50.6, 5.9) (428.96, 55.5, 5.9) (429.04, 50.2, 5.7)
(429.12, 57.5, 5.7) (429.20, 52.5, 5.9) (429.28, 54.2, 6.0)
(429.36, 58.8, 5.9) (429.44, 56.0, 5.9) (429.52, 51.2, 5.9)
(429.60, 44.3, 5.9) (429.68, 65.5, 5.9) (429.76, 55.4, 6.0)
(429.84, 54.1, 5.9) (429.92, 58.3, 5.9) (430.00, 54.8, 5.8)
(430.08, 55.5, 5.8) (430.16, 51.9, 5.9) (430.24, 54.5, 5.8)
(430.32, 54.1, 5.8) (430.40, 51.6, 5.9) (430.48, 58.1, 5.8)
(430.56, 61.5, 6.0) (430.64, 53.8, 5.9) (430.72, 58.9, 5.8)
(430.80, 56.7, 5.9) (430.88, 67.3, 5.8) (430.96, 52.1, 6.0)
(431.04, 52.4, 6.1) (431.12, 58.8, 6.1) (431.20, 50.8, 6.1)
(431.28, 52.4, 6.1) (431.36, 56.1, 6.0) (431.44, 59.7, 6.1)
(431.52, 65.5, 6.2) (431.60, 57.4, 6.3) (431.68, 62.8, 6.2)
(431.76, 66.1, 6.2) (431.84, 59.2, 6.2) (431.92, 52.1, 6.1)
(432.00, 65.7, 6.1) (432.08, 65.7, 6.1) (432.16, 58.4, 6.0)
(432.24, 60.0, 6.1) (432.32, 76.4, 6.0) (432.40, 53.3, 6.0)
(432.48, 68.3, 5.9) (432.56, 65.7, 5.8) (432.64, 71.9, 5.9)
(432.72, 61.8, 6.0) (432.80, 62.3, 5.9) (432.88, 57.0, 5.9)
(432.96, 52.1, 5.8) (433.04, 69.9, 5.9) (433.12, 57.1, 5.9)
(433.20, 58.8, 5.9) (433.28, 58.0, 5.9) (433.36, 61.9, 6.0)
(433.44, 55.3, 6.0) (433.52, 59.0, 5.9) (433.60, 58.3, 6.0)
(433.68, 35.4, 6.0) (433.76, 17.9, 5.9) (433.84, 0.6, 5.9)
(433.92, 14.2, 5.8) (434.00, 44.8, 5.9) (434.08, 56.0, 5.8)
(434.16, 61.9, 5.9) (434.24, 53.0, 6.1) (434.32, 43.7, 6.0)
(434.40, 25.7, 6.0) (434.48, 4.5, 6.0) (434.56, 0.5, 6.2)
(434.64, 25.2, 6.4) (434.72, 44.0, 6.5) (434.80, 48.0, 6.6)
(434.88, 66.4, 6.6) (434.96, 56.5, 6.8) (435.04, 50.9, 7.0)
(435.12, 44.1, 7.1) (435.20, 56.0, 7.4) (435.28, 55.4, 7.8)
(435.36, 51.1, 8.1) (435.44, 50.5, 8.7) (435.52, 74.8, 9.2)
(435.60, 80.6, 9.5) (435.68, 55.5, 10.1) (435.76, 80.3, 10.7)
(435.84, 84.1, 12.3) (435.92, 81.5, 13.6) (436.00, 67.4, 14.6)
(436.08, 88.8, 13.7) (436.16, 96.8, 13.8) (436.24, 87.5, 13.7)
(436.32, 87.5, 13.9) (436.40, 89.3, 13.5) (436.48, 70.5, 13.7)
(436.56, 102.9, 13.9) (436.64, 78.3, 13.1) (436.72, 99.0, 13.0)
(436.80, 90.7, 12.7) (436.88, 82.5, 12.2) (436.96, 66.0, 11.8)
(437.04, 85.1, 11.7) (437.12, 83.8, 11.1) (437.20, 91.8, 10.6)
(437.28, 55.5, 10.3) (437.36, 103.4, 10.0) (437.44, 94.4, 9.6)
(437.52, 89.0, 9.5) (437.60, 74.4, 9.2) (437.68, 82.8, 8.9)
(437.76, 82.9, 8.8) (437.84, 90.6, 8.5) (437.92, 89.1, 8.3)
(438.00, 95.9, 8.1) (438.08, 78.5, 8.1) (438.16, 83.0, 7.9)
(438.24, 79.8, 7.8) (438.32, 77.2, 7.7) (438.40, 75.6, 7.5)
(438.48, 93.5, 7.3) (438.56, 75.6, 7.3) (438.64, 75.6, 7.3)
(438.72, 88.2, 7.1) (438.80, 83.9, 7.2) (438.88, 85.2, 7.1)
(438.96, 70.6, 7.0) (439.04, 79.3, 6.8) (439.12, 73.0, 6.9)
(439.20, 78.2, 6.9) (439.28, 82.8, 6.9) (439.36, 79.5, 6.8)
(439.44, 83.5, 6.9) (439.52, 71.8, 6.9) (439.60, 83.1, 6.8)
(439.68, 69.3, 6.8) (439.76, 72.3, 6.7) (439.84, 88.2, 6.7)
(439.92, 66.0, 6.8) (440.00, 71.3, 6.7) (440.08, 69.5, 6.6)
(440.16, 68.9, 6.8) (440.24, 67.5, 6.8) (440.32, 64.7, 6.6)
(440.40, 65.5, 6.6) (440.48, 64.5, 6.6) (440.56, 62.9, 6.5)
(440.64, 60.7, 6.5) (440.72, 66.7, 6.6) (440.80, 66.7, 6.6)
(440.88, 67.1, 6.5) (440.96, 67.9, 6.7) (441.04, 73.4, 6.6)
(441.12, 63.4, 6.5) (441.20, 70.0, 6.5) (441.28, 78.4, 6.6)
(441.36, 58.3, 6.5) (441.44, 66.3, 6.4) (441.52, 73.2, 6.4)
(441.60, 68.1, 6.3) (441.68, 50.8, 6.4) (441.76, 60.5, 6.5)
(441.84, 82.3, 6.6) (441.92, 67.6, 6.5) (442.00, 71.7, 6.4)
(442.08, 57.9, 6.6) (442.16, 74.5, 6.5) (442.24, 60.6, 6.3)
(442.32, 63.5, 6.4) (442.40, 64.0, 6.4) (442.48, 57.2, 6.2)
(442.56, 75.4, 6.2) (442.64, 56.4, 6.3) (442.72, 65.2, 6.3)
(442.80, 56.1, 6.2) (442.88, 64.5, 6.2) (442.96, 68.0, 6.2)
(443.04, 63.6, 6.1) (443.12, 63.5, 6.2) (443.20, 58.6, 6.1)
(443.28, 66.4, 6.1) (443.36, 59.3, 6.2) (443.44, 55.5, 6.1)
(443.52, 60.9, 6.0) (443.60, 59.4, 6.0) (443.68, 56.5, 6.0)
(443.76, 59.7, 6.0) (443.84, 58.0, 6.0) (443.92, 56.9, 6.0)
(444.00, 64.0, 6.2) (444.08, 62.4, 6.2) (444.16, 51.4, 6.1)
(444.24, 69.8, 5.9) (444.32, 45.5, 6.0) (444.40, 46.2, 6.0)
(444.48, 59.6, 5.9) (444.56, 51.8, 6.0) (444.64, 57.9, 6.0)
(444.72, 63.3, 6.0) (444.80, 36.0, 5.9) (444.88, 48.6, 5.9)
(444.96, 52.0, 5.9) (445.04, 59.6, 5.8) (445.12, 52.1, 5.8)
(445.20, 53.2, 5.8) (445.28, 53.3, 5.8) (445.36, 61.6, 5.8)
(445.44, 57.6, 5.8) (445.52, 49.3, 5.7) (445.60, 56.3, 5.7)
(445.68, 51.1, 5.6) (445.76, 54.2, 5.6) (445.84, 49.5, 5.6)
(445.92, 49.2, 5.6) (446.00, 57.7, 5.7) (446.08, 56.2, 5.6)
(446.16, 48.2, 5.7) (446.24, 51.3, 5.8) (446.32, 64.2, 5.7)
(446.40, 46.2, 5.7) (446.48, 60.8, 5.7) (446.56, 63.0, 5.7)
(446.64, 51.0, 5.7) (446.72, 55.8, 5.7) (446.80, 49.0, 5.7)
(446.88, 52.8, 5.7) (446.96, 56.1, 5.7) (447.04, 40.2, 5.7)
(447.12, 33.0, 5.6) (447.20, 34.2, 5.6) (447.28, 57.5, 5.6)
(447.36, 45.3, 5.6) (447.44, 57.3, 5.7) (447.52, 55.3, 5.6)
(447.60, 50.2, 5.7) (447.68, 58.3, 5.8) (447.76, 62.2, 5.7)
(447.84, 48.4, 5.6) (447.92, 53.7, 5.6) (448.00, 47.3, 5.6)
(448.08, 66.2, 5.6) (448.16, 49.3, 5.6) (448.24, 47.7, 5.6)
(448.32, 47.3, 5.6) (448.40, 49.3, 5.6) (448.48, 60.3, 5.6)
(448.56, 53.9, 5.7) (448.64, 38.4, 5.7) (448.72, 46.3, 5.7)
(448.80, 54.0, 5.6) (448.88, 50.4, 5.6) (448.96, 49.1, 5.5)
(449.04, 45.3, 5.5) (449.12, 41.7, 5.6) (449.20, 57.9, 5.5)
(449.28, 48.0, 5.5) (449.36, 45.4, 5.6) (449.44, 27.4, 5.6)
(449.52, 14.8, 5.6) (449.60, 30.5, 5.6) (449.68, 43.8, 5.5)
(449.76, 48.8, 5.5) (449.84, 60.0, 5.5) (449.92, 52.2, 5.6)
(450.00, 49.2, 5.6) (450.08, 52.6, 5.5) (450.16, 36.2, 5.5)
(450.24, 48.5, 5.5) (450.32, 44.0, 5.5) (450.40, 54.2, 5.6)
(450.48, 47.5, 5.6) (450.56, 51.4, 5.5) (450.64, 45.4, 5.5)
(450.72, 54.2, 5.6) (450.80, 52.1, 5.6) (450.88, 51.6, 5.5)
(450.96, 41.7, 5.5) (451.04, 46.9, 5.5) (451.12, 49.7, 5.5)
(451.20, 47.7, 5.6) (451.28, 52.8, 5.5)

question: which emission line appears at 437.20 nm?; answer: C IV 1549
